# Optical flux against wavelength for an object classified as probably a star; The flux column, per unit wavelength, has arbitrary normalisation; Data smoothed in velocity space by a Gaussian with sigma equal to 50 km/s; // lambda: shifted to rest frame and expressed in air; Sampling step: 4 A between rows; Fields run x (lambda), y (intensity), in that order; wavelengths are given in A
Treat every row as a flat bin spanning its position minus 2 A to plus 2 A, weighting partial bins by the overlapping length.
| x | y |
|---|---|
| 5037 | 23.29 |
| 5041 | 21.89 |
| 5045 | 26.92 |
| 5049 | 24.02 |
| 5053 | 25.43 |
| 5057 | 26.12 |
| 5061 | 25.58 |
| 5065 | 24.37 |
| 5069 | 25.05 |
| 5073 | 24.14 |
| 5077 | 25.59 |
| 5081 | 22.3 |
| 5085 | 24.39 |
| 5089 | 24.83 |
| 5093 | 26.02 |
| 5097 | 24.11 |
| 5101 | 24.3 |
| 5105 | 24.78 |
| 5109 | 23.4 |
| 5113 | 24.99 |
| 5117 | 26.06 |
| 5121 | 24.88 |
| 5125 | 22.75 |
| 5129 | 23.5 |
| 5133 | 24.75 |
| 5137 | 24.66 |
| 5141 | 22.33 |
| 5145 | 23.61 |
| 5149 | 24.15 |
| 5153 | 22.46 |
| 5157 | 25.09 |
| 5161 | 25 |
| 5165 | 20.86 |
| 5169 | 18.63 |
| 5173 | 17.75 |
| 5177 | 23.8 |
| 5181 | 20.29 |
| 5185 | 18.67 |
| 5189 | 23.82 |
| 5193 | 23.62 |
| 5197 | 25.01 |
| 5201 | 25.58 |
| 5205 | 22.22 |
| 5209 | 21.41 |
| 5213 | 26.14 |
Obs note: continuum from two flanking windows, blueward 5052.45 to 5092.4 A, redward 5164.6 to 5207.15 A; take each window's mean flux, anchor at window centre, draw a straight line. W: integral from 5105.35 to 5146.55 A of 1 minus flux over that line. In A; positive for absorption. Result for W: -1.24 A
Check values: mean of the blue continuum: 24.8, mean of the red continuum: 21.9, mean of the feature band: 24.1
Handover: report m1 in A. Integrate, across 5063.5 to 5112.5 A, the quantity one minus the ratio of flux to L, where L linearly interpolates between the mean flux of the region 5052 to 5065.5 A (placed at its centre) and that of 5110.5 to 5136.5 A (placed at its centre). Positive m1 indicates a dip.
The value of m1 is 1.1 A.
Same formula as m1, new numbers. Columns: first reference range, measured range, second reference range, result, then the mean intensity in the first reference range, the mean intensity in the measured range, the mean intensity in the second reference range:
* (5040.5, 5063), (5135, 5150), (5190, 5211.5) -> 0.4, 25.2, 23.7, 23.6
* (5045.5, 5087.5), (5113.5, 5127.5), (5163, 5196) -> -1.0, 24.8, 24.6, 21.1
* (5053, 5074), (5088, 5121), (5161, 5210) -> -1.0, 25.1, 24.8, 21.9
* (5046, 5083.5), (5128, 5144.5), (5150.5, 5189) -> -0.9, 24.8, 23.8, 21.6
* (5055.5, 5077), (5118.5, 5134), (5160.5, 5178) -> -1.0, 25.1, 24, 20.7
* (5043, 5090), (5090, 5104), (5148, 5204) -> -0.3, 24.9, 24.8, 22.4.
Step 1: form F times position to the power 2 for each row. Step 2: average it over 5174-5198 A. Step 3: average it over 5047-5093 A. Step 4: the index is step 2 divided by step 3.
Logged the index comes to 0.9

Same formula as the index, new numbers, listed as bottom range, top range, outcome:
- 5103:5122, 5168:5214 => 0.92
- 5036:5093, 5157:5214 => 0.95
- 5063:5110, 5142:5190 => 0.93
